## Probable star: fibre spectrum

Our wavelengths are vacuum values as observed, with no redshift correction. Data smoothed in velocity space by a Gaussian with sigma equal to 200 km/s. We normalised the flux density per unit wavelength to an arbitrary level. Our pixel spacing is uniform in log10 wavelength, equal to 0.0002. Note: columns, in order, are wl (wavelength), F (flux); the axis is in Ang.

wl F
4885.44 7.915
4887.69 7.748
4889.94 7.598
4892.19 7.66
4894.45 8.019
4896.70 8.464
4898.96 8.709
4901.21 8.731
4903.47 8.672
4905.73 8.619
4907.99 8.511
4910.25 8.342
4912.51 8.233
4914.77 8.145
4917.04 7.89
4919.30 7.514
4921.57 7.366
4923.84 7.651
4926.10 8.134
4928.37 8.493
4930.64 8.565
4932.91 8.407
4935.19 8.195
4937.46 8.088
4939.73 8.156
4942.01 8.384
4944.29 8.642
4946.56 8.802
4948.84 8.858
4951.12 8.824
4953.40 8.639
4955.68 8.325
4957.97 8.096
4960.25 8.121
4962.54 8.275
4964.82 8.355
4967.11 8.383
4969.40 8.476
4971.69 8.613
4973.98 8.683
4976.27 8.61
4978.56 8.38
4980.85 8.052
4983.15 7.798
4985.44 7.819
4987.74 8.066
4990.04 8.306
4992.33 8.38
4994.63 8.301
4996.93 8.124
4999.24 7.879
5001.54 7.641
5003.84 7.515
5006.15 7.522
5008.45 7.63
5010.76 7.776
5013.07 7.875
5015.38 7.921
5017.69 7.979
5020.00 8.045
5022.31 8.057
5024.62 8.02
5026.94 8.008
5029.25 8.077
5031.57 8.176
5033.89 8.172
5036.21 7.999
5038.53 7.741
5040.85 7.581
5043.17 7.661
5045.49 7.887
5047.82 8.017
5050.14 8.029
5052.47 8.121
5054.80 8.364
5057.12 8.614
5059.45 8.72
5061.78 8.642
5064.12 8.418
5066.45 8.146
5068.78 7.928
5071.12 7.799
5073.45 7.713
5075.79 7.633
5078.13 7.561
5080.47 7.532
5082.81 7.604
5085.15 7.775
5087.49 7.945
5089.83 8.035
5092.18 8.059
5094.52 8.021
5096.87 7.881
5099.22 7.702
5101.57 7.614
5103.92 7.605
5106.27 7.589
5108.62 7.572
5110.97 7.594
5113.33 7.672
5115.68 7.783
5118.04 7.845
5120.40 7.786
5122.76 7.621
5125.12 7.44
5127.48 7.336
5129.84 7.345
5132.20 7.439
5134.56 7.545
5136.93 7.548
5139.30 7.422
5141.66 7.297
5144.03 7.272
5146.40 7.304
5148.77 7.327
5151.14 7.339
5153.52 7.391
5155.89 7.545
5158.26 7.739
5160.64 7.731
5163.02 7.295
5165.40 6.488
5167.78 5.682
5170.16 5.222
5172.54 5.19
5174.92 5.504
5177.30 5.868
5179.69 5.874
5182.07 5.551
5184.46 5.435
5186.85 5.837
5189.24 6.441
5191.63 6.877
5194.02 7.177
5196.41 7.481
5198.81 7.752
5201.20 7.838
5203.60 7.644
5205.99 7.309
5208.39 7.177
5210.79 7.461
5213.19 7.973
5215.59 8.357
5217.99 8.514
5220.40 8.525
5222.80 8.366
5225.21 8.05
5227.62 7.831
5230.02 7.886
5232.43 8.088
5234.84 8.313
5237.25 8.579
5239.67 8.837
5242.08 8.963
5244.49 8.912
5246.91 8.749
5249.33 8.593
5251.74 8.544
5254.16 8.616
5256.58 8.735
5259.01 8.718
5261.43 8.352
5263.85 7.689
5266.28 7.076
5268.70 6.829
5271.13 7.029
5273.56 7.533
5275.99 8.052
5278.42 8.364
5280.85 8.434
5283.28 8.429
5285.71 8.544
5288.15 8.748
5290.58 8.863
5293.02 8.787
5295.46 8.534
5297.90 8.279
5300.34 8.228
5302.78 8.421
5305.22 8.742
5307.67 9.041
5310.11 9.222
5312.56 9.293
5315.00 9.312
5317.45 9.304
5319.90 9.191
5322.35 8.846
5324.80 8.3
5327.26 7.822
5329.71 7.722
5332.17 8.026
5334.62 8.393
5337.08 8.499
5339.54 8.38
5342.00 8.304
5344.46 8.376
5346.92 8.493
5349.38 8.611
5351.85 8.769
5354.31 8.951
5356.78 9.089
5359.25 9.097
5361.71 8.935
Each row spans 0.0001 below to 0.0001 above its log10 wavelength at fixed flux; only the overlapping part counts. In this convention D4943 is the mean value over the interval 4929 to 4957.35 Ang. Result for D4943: 8.48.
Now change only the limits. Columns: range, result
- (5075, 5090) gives 7.71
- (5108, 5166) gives 7.47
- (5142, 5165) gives 7.4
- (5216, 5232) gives 8.2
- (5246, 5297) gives 8.25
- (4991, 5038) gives 7.95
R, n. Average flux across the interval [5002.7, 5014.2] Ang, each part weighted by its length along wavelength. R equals 7.66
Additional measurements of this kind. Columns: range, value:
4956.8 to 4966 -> 8.21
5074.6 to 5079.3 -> 7.59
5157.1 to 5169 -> 6.97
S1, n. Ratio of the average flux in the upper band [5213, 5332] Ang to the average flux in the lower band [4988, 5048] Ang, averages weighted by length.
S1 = 1.1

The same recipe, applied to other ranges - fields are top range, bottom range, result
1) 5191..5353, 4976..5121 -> 1.04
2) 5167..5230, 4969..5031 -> 0.87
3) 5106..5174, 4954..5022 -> 0.89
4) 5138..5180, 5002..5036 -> 0.86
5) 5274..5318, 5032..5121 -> 1.10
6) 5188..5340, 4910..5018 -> 1.01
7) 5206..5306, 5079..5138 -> 1.07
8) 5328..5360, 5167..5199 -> 1.39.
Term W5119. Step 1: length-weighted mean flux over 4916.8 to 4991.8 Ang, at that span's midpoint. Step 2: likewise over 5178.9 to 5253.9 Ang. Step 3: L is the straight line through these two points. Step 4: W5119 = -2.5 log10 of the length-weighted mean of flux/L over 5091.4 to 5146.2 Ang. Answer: 0.05 mag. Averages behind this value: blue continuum 8.28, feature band 7.6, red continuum 7.73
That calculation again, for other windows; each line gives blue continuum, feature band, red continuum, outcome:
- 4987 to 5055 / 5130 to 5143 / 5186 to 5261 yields 0.08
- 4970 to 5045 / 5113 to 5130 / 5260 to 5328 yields 0.08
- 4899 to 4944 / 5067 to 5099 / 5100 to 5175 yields -0.04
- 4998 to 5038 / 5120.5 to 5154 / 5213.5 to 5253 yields 0.11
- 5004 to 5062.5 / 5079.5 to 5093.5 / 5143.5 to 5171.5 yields -0.04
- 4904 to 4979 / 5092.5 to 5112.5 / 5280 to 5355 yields 0.10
